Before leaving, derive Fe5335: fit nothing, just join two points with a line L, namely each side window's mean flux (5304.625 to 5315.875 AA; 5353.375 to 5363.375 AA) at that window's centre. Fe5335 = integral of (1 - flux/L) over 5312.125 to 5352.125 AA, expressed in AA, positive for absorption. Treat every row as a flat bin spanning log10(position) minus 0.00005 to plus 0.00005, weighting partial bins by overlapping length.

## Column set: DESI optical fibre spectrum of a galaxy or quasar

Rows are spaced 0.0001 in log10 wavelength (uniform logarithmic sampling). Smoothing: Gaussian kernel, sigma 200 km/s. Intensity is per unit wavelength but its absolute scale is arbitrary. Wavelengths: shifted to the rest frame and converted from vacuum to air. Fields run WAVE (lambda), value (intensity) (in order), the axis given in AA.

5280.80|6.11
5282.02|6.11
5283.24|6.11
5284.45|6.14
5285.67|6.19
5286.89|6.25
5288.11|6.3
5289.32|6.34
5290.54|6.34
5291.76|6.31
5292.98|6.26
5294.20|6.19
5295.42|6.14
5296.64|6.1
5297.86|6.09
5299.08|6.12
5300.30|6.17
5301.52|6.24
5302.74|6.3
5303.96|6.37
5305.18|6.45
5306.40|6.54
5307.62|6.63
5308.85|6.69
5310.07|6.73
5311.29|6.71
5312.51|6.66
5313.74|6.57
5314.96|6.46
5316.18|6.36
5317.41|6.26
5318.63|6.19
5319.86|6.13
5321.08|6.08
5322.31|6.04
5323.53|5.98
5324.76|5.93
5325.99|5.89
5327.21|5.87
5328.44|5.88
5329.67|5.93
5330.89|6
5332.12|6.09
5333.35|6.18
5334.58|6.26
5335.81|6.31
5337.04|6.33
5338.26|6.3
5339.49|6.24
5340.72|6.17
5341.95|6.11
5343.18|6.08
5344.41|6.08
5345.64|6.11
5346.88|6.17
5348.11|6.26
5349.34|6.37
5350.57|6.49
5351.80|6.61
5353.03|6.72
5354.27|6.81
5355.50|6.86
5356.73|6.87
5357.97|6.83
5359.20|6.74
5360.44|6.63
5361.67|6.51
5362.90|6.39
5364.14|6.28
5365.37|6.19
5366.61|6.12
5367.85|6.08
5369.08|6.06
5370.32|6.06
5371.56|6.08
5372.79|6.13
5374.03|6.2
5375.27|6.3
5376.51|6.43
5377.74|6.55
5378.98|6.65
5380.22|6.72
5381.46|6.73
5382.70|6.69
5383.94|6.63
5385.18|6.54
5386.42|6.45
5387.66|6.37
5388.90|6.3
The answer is 2.8 AA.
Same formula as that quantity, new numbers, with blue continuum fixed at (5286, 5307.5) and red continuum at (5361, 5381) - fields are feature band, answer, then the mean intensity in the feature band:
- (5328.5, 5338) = 0.2 AA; 6.15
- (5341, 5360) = -0.5 AA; 6.47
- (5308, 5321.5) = -0.4 AA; 6.45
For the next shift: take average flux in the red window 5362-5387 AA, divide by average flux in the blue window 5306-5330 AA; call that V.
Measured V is 1.0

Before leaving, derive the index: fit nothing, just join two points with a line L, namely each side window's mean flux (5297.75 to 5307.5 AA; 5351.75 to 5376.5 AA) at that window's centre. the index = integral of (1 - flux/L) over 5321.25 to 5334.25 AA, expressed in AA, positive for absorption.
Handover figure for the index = 0.8 AA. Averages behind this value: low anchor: 6.32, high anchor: 6.42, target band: 5.99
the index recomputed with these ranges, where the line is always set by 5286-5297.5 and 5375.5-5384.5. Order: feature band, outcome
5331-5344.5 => 0.5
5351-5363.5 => -0.3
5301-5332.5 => 0.4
